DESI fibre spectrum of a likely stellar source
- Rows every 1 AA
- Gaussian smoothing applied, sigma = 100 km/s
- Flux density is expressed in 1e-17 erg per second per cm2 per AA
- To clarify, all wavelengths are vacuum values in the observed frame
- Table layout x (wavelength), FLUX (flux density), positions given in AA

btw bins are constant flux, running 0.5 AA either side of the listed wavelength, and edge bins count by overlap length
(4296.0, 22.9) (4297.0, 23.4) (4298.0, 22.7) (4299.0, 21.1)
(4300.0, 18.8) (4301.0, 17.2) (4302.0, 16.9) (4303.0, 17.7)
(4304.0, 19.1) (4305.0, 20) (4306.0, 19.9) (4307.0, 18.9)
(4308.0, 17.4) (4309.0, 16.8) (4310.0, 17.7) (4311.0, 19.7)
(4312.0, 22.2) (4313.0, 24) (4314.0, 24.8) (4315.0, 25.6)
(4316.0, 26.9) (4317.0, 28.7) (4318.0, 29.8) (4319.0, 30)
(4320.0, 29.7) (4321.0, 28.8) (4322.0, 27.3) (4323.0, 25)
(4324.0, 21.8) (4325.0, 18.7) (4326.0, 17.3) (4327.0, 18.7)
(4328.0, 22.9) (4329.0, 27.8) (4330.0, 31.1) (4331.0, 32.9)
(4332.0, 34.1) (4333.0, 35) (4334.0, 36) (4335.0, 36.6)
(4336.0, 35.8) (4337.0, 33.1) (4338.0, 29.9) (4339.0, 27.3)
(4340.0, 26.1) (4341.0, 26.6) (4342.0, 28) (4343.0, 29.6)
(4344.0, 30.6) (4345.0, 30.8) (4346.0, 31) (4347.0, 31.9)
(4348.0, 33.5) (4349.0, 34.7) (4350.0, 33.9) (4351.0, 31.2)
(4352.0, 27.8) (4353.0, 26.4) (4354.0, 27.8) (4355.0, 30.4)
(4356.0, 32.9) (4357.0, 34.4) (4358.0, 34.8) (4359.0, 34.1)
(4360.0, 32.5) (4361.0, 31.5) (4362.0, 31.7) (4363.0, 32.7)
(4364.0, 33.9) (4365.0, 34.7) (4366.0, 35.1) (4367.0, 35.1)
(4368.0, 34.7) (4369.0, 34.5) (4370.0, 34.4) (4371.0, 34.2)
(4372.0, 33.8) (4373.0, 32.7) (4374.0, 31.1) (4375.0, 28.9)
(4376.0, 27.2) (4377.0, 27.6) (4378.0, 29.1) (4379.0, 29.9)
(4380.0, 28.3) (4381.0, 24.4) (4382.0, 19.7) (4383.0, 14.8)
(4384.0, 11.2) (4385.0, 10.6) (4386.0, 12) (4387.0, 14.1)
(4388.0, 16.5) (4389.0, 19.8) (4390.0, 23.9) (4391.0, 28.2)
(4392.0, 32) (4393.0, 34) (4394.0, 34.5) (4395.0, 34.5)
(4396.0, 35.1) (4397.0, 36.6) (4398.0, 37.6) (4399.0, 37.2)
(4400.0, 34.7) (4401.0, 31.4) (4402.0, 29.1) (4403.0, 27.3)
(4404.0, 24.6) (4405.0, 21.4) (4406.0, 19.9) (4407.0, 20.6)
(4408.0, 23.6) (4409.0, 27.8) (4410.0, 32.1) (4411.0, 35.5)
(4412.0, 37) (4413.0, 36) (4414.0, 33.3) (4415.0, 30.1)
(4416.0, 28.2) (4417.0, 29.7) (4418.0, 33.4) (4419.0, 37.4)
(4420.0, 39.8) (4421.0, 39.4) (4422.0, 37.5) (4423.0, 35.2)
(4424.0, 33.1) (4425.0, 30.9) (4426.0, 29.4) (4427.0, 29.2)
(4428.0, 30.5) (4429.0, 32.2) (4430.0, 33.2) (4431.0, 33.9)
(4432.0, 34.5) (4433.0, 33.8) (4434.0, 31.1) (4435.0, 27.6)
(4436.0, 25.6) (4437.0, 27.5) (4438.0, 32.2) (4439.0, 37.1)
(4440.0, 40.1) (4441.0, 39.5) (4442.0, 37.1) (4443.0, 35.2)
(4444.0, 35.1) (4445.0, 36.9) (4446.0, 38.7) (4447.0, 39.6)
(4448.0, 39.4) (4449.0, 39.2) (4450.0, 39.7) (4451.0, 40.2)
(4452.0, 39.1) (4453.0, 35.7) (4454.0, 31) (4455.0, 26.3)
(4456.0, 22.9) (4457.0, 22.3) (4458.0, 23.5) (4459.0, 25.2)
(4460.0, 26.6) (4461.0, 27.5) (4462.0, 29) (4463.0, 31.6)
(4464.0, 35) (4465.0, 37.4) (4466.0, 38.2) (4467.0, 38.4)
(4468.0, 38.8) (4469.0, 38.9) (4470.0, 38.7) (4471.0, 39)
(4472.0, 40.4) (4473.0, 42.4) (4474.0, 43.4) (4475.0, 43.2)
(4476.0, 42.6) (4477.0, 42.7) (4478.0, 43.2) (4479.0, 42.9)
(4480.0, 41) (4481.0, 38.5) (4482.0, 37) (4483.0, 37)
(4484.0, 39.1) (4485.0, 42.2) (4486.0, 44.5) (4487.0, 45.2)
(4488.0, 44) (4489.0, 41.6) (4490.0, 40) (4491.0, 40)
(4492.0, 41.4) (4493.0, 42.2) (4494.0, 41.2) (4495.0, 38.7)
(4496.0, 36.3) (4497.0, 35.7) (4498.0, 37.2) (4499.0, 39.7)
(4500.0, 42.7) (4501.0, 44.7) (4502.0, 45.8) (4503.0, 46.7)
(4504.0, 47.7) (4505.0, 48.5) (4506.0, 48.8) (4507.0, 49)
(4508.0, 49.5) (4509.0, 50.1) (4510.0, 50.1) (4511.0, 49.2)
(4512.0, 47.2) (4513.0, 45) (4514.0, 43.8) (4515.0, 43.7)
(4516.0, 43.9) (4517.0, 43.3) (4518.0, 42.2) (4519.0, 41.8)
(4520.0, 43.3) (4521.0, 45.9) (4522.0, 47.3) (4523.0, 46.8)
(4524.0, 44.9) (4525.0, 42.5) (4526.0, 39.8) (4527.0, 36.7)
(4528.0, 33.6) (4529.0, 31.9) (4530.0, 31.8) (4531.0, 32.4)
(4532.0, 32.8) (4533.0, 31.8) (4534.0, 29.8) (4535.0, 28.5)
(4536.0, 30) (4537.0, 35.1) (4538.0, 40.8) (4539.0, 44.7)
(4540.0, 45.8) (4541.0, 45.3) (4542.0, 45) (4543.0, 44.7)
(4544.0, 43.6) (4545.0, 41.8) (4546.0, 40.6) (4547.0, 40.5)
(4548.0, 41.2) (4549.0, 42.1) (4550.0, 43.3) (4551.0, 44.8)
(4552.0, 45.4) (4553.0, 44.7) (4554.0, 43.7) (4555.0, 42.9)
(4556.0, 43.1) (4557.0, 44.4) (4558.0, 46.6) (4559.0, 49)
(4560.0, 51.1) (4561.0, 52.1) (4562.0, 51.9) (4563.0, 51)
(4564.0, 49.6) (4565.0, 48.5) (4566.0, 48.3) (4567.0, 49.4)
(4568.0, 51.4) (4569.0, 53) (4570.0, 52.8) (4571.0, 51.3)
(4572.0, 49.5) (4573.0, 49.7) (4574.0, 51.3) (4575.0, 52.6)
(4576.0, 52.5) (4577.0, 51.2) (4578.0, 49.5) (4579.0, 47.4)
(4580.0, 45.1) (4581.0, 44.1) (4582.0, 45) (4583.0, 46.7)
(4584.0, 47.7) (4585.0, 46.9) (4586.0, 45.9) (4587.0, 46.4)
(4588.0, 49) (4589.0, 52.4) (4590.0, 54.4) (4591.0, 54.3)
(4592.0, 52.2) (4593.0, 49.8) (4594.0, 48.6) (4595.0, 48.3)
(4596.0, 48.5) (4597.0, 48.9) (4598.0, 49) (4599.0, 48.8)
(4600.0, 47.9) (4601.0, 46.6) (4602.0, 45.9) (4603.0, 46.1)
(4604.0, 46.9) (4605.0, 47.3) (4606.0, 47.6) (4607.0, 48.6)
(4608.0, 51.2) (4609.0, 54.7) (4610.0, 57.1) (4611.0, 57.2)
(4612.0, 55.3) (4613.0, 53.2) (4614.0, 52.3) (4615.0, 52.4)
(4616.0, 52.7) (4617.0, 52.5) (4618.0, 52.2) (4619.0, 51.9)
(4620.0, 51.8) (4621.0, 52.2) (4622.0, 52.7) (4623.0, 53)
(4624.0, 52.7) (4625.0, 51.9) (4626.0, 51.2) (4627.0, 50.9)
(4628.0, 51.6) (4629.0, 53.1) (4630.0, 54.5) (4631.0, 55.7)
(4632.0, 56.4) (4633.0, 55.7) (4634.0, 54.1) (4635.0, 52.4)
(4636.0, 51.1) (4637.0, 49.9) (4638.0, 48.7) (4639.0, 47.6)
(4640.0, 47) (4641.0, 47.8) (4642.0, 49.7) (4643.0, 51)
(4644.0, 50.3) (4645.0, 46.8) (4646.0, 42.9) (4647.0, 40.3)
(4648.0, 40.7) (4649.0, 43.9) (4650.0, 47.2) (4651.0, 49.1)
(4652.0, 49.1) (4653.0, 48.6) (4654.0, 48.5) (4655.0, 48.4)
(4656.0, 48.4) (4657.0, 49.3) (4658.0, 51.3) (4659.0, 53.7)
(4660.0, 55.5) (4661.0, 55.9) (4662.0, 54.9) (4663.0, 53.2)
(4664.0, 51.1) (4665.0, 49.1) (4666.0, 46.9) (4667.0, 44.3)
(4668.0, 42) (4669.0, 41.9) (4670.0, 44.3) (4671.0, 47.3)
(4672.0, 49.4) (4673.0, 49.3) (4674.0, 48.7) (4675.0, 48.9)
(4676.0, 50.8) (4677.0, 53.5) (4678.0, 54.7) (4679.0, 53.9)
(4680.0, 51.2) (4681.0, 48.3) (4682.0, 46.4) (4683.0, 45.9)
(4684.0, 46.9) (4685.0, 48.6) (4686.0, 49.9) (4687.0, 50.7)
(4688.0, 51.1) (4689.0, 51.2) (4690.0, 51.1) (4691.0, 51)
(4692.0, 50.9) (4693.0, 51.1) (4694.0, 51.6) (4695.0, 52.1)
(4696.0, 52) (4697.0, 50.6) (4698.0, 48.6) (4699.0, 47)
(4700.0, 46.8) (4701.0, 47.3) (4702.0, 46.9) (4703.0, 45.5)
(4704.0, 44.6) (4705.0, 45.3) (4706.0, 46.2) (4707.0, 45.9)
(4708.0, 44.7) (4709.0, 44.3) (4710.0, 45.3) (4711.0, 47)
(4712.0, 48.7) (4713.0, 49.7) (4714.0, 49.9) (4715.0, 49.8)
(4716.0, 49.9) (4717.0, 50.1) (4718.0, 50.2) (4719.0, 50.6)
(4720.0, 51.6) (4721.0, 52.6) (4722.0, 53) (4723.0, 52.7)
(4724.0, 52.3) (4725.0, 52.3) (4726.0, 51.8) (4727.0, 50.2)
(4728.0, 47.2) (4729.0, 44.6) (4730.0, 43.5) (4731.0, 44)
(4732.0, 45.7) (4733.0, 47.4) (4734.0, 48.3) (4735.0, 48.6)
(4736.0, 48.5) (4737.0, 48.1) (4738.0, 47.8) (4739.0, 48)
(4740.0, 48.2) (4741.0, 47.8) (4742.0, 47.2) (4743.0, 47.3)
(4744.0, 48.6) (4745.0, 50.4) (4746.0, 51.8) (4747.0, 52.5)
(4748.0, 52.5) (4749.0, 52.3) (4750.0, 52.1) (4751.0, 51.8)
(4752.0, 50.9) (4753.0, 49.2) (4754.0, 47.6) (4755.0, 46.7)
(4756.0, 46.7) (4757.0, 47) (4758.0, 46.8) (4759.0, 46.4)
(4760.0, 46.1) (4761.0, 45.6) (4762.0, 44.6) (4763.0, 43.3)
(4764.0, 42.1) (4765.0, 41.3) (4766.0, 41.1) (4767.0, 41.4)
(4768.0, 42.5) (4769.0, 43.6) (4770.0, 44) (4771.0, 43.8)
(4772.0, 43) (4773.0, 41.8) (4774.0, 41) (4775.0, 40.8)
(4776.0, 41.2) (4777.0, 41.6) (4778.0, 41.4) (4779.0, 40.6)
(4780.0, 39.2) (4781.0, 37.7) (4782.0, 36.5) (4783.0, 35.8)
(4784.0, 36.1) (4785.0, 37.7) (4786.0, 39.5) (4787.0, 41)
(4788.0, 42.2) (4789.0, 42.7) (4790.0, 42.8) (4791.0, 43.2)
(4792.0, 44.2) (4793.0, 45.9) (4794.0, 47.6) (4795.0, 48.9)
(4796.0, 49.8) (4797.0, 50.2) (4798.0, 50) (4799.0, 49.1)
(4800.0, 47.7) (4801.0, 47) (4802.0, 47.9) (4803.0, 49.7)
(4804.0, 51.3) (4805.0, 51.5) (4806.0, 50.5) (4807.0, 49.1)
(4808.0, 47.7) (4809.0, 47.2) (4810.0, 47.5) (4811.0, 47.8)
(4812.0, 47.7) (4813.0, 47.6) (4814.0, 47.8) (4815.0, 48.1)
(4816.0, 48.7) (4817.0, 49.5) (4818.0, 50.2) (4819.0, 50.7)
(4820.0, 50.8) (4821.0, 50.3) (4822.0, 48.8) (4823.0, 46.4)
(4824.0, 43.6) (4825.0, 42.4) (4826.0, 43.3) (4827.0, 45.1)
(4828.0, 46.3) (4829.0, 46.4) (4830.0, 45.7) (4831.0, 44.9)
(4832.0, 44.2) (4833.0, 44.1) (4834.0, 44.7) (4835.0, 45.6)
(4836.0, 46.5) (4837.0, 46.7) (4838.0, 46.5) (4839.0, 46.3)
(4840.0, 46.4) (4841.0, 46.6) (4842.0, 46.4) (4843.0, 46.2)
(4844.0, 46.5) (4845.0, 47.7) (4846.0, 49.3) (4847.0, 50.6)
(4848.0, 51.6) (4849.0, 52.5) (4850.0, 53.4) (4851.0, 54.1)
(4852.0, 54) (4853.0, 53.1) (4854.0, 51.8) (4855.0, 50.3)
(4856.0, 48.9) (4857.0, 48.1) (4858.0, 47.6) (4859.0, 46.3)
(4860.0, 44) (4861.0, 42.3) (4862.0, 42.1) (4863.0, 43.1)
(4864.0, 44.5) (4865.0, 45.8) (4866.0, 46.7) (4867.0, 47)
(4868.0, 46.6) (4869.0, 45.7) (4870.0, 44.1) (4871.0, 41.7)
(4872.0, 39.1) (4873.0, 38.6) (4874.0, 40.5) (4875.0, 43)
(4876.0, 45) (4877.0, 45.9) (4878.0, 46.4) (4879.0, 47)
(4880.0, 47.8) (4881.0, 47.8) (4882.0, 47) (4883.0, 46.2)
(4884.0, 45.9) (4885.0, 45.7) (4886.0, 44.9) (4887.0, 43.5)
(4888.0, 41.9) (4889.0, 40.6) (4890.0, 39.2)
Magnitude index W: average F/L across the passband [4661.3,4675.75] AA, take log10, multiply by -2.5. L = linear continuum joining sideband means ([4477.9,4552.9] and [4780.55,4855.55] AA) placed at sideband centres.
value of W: -0.089 mag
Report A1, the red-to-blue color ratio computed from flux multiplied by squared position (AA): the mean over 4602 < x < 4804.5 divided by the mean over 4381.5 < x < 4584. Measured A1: 1.38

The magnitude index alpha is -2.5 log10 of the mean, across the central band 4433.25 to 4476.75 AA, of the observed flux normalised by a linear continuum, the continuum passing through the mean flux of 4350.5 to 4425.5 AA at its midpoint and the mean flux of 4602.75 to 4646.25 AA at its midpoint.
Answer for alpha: 0.03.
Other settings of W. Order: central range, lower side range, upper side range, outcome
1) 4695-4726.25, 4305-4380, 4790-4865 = -0.13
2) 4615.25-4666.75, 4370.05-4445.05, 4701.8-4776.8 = -0.20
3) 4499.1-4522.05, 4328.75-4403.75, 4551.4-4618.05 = -0.08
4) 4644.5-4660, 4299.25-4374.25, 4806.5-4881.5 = -0.19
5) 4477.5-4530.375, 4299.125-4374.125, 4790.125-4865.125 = -0.22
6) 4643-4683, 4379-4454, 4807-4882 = -0.21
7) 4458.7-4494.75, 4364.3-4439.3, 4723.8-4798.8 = -0.18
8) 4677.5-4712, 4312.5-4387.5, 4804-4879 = -0.17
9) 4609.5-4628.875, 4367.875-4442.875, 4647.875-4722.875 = -0.19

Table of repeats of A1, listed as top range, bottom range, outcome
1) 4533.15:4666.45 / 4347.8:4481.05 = 1.64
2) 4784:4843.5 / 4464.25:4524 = 1.25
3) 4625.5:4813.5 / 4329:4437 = 1.82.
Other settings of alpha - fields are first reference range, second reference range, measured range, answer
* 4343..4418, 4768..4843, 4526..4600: -0.24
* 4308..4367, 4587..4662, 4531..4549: 0.14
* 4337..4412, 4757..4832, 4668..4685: -0.20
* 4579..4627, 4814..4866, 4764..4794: 0.17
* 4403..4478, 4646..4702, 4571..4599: -0.14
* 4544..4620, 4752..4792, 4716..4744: -0.12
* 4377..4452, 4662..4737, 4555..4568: -0.21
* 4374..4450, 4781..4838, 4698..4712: -0.10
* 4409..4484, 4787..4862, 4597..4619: -0.25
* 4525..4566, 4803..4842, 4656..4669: -0.14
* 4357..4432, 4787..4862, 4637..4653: -0.17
